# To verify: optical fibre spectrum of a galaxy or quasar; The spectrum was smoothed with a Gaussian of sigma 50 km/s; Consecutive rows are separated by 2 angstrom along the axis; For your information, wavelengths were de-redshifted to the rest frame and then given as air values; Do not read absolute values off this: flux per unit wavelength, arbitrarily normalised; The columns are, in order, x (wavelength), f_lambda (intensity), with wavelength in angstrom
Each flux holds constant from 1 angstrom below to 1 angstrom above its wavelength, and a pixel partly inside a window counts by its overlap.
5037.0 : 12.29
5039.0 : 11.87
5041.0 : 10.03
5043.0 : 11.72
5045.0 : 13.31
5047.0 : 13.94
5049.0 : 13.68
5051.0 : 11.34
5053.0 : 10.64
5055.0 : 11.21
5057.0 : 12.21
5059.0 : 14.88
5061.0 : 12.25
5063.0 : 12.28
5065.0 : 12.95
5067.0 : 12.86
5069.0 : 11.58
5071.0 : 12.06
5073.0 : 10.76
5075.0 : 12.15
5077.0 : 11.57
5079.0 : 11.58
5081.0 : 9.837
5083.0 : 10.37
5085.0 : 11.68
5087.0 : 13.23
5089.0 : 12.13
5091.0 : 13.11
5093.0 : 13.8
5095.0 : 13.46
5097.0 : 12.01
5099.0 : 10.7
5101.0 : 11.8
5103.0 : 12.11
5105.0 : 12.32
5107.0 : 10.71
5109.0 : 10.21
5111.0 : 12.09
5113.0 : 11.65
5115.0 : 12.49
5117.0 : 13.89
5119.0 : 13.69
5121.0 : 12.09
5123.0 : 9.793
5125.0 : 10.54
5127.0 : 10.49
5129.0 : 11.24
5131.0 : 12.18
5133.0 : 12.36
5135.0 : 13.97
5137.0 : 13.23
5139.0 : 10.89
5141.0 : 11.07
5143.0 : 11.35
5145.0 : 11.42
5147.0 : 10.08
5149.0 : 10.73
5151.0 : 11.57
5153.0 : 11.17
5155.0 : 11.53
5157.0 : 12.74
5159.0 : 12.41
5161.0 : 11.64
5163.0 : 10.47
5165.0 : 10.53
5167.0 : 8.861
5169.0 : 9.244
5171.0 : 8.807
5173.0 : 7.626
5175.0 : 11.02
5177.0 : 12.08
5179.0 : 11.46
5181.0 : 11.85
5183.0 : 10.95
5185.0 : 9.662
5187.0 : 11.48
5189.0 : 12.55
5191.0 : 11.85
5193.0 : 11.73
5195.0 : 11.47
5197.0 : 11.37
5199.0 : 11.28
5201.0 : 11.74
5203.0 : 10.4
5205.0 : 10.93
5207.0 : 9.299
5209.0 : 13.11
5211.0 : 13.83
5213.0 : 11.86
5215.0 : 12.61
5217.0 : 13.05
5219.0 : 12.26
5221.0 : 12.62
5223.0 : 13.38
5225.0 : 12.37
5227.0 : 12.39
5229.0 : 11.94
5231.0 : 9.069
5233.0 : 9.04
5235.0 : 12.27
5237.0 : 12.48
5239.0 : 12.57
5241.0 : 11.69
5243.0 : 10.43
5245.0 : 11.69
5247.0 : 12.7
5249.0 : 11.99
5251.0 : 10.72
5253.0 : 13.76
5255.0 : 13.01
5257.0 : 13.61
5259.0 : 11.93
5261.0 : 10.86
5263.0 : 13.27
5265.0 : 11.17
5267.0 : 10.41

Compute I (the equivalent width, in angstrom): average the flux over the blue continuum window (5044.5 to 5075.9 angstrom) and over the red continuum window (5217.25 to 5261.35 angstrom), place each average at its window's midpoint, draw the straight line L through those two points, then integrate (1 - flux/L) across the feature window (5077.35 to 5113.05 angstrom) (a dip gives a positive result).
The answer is 1.4 angstrom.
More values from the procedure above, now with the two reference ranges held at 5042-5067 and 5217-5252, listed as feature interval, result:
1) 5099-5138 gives 1.16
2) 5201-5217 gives 0.11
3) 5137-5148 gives 0.91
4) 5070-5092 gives 1.33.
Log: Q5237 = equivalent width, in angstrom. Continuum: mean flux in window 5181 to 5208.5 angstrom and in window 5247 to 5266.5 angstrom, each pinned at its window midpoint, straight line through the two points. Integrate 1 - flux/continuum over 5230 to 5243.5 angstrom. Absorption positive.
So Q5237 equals 0.9 angstrom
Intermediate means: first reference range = 11.2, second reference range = 12.2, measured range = 11.1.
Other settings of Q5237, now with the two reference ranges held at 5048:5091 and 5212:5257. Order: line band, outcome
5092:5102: -0.30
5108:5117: 0.10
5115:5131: 0.33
